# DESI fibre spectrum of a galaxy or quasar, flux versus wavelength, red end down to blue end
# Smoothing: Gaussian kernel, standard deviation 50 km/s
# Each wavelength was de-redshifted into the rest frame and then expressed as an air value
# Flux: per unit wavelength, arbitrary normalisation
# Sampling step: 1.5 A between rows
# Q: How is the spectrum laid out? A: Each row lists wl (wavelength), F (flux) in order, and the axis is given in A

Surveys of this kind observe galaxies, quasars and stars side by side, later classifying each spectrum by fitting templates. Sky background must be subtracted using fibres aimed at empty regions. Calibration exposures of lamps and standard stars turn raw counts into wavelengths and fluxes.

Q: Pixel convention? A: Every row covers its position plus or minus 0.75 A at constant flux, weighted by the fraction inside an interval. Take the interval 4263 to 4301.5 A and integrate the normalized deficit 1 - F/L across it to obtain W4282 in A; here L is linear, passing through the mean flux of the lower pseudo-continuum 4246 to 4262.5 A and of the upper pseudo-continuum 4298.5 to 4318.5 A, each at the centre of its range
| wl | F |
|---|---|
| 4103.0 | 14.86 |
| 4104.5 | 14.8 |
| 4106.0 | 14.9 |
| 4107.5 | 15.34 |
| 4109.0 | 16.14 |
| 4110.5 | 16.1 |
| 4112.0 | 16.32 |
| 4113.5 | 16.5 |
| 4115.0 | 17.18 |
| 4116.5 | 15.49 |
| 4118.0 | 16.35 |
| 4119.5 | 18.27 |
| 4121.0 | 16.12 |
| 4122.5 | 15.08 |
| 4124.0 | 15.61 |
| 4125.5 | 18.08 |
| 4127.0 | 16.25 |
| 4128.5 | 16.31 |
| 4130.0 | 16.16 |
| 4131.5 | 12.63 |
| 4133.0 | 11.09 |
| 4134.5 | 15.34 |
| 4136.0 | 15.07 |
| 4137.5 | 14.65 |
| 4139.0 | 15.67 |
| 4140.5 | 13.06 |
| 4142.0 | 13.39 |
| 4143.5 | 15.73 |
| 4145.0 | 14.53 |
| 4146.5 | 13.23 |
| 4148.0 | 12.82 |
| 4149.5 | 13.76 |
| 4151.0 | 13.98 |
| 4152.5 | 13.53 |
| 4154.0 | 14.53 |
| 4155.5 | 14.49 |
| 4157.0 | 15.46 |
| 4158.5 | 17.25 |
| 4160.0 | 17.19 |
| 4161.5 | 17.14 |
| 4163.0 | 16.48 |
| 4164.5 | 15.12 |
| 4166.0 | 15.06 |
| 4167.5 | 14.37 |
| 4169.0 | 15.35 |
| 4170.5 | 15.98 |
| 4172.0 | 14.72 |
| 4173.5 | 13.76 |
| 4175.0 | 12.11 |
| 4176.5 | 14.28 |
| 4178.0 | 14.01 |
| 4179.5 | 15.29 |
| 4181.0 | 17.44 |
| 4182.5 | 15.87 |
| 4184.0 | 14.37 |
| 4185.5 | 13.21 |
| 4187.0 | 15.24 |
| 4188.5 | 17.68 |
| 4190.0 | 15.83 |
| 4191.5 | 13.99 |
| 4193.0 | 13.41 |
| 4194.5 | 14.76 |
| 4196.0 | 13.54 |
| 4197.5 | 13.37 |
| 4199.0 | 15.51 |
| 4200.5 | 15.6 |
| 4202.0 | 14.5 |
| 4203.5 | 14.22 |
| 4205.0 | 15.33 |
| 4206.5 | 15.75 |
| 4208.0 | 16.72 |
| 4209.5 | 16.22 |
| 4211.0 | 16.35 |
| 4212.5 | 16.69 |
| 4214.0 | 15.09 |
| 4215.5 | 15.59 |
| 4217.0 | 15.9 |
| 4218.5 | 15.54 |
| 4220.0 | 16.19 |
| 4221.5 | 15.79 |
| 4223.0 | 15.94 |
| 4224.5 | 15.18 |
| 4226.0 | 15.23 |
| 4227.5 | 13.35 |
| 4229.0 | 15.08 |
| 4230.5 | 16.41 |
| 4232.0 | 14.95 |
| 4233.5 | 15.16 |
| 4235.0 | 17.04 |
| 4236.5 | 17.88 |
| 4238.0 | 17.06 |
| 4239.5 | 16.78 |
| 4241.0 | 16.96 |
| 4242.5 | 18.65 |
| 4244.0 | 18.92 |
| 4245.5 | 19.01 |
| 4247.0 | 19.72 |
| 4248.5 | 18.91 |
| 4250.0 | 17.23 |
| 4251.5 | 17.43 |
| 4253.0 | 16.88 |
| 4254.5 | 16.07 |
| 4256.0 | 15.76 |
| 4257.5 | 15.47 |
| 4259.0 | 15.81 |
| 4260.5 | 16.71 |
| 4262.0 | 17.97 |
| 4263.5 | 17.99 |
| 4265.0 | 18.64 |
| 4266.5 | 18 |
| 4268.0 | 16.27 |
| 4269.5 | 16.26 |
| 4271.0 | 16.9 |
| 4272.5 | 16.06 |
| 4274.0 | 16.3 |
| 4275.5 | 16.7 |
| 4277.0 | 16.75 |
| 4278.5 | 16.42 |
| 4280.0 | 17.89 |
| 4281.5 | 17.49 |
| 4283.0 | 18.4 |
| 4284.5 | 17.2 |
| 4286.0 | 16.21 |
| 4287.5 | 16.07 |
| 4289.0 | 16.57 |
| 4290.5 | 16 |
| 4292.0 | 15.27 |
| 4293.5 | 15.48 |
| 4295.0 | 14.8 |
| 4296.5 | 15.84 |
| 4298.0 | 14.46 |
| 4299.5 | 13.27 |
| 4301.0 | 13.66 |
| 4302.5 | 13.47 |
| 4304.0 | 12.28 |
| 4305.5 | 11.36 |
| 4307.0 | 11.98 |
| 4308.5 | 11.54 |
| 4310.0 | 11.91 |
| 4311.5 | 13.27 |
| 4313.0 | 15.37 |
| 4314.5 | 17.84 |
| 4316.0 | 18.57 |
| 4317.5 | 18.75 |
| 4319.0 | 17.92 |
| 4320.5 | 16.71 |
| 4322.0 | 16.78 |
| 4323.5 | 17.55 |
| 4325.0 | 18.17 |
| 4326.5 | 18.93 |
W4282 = -1.9 A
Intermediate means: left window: 17.1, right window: 14.2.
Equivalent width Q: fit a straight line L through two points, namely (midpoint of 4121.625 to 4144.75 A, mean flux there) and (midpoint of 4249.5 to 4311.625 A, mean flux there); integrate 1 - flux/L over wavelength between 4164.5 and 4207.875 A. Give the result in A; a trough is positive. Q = 1.1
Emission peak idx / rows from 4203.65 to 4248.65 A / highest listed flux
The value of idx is 19.72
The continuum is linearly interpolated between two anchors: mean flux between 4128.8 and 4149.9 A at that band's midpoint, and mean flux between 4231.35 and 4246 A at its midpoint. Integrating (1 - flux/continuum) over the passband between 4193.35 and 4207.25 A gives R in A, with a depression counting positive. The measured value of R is 1.2 A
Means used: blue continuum 14.1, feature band 14.7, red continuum 17.2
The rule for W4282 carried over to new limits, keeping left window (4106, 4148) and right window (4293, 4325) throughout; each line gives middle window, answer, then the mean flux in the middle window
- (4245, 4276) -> -4.25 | 17.1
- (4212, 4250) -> -3.54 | 16.5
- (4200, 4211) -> -0.26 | 15.5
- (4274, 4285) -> -1.59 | 17.2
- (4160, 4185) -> 0.20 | 15.1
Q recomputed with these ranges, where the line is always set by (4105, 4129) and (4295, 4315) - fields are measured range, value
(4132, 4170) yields 2.5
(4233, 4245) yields -2.4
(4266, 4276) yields -1.8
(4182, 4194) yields 0.2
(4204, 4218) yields -1.0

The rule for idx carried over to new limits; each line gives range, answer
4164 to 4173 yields 15.98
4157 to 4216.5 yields 17.68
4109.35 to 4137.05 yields 18.27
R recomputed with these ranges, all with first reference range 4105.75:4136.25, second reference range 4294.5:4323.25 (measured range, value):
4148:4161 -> 0.5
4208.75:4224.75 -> -0.7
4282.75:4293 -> -1.1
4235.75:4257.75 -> -3.6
